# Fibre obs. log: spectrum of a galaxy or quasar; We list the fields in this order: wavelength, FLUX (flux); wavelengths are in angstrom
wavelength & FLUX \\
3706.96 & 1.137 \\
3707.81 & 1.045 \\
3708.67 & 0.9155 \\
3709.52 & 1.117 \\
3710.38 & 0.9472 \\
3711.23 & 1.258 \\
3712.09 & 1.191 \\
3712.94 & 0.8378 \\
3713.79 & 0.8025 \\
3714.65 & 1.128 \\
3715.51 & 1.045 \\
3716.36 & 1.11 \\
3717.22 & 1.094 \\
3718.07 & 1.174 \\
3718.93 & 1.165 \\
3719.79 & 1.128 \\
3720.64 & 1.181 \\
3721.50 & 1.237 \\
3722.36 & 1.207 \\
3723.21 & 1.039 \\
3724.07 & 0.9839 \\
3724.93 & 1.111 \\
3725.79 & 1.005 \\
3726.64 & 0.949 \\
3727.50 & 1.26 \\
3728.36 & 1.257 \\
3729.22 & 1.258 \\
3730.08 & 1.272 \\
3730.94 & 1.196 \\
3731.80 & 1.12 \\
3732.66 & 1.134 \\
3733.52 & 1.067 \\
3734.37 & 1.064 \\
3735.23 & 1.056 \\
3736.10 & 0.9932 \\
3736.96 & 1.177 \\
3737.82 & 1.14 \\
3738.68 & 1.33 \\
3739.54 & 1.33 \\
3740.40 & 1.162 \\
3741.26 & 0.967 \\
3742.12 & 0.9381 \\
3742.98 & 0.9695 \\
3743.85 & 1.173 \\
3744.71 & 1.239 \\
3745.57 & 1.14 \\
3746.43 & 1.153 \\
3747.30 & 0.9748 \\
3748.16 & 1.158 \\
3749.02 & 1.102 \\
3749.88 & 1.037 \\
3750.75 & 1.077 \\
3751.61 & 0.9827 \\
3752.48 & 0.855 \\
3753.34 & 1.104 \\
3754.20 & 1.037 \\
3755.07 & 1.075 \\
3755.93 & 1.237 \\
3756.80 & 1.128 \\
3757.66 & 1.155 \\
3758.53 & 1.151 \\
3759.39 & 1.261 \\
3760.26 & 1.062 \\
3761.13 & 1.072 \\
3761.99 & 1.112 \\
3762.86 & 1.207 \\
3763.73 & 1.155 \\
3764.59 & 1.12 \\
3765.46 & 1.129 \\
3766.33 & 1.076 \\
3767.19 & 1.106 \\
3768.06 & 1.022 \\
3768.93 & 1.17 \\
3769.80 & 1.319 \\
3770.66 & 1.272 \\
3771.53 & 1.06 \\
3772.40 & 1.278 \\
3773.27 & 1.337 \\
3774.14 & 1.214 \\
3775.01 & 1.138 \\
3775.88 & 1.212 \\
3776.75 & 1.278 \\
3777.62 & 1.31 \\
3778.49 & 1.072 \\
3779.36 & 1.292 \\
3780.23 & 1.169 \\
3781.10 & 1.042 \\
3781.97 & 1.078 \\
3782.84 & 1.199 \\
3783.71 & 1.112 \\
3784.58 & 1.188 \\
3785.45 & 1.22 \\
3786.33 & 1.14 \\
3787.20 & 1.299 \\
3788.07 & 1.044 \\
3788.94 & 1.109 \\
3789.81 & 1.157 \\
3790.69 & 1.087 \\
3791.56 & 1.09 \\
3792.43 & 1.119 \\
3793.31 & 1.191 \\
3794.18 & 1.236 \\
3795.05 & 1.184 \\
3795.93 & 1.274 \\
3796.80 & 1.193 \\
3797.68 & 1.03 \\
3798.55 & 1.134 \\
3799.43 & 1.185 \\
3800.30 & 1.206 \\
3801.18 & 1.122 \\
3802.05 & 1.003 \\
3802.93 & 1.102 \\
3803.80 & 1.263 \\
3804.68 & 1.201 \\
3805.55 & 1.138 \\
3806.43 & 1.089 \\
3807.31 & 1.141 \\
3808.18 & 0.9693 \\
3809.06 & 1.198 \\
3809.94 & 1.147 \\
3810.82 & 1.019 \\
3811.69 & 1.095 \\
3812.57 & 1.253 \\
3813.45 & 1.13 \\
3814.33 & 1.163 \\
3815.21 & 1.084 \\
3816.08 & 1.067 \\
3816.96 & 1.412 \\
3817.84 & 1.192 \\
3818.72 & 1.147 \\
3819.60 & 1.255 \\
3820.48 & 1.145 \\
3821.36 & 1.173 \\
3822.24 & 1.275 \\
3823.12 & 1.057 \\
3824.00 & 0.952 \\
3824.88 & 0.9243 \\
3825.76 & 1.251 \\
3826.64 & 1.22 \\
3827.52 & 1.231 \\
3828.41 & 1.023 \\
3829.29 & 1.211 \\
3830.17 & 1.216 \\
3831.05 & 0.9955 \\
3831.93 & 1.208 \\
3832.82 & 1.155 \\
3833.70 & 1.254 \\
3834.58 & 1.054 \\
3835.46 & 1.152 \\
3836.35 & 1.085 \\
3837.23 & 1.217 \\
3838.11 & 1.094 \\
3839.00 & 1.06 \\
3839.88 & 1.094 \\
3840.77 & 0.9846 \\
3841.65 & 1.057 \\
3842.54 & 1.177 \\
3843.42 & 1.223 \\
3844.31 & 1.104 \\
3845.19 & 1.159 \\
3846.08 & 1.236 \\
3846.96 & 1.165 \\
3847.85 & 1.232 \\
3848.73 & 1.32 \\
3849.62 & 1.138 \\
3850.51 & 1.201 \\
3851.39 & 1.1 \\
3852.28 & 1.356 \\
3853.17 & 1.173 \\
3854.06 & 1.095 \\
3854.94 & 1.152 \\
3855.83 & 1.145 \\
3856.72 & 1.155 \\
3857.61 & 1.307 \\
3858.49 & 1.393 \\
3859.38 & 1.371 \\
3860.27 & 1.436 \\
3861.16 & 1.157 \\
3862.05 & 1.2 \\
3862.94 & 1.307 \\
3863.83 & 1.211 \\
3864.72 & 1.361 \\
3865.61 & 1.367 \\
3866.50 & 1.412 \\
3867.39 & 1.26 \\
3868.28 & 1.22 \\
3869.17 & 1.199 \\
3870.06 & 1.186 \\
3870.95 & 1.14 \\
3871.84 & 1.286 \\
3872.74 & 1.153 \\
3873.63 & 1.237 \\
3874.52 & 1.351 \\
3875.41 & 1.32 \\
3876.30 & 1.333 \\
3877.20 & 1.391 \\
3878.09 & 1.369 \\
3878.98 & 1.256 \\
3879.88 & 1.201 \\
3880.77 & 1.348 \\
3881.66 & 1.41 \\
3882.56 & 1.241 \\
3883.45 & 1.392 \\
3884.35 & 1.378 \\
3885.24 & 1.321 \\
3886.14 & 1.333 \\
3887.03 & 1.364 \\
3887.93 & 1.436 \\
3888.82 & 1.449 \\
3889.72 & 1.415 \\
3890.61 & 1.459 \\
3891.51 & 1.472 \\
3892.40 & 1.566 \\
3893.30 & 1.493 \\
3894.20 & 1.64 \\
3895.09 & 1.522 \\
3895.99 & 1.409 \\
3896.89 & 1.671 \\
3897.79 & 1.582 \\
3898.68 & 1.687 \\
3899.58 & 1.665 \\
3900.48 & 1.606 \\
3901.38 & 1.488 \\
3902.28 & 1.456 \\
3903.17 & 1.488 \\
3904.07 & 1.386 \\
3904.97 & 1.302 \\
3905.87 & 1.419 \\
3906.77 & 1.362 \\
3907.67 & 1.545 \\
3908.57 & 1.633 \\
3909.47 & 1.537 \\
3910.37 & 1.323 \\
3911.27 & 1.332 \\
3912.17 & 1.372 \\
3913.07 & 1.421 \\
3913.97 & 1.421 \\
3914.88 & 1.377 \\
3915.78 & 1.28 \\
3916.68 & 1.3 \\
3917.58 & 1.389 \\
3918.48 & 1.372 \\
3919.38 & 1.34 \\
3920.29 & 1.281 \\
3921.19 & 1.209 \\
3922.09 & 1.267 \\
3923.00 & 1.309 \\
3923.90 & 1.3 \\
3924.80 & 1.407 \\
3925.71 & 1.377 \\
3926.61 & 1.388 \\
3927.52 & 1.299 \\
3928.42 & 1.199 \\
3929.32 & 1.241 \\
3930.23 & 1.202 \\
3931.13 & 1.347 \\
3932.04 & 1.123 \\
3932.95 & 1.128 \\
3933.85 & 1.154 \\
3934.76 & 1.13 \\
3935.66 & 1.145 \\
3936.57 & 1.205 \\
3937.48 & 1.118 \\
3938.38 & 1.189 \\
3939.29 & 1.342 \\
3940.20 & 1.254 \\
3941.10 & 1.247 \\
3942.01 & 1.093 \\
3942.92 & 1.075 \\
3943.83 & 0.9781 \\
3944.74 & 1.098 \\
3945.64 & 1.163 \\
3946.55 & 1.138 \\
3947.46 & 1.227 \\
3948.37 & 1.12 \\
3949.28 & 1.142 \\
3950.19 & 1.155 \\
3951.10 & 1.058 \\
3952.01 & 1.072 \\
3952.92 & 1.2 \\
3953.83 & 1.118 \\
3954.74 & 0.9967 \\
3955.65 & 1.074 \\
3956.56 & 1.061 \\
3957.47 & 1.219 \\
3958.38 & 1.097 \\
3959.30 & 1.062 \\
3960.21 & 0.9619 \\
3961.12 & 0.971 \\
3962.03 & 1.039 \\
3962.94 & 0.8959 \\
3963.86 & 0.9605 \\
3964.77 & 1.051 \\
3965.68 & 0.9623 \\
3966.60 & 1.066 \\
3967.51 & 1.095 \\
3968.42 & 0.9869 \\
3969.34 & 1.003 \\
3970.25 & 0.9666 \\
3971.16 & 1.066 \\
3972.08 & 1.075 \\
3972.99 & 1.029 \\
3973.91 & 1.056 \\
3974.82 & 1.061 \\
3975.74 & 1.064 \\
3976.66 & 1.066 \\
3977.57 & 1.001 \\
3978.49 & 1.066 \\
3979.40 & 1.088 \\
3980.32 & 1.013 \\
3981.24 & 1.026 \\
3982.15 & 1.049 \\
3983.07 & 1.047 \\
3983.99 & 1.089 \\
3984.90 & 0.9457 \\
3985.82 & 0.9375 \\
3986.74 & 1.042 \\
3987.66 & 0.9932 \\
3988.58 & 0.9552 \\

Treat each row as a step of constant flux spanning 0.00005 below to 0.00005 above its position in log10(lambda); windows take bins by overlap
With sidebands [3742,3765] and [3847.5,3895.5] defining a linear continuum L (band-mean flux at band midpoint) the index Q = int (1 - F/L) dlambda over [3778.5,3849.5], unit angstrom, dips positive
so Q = 3.5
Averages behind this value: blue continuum 1.1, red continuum 1.31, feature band 1.15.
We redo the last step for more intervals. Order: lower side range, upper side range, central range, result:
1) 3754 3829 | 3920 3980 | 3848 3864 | -1.3 angstrom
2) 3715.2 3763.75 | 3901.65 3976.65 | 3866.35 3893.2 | -3.6 angstrom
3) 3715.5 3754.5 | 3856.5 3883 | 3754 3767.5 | 0.2 angstrom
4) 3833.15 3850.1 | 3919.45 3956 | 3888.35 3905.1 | -4.9 angstrom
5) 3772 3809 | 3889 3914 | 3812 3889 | 7.0 angstrom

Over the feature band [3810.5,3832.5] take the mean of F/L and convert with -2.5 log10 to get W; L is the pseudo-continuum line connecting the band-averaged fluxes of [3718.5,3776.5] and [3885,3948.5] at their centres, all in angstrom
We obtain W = 0.07 mag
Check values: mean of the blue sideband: 1.13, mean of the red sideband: 1.34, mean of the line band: 1.15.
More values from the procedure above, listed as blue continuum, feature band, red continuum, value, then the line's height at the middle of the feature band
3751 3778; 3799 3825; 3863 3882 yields 0.064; 1.21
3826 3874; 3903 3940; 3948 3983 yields -0.185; 1.11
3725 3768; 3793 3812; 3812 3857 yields -0.001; 1.14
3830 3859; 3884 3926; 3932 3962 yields -0.245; 1.14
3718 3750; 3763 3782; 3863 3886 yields -0.004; 1.17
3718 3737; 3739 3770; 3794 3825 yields 0.025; 1.13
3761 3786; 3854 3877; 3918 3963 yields -0.081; 1.17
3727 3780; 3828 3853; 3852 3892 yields 0.095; 1.26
